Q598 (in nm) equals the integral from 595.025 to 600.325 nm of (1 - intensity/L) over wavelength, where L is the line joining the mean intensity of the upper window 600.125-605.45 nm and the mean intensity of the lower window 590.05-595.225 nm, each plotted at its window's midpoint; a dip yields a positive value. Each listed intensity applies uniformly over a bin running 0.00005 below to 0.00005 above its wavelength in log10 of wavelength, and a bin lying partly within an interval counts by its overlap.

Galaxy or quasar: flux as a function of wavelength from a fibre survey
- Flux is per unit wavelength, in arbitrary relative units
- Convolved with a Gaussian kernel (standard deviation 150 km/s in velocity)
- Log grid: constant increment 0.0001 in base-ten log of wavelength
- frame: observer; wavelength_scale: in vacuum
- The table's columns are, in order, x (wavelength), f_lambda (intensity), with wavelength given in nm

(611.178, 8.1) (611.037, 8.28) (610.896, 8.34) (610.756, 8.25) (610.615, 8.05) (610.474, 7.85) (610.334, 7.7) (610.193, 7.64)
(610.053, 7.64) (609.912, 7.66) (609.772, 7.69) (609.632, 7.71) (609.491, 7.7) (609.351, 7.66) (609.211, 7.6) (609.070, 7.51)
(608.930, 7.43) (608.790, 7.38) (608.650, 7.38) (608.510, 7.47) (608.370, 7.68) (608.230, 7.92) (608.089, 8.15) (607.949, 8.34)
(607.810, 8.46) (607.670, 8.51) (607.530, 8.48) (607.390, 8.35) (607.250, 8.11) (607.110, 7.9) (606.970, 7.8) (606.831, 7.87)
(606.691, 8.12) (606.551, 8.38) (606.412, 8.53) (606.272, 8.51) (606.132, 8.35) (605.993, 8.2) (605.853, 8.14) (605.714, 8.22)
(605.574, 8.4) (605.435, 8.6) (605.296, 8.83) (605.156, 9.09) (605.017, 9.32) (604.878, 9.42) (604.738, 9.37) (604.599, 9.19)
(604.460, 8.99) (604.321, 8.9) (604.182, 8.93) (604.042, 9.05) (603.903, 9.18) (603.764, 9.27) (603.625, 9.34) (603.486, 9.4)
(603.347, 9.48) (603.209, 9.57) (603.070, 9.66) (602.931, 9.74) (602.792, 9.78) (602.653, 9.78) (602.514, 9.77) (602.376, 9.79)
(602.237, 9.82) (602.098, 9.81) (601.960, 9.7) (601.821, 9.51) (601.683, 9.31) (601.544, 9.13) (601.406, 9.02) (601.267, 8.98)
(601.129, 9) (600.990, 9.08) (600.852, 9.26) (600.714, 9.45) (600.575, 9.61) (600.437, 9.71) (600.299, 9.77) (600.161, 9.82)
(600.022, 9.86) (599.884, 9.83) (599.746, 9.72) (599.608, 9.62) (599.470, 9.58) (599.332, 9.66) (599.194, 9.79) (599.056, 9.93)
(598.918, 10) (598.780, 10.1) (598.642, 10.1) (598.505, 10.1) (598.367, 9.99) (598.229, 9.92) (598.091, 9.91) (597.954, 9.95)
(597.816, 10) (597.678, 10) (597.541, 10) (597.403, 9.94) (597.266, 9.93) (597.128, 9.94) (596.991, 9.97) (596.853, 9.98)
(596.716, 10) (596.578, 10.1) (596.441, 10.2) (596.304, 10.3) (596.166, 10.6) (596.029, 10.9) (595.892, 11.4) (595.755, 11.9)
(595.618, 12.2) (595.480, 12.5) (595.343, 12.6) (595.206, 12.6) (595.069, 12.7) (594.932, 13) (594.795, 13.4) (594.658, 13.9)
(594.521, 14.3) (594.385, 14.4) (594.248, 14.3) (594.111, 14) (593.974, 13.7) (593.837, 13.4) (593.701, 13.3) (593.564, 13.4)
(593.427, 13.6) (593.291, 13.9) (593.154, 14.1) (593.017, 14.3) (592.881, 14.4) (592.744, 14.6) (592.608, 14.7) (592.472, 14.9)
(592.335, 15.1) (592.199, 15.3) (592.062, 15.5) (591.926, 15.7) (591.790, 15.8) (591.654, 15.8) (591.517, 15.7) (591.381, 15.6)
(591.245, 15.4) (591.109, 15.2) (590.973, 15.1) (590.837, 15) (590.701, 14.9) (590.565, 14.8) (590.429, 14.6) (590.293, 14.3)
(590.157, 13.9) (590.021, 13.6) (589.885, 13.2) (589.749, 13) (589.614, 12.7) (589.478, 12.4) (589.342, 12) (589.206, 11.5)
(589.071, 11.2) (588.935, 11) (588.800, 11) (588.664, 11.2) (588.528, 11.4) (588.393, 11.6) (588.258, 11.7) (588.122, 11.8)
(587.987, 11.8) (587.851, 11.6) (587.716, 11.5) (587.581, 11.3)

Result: 0.69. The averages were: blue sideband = 14.4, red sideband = 9.38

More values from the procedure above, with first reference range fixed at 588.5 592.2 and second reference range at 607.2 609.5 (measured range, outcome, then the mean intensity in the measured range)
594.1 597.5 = 0.09 nm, 11.7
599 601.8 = 0.27 nm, 9.5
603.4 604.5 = 0.02 nm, 9.14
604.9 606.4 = 0.03 nm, 8.59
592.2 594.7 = -0.27 nm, 14.2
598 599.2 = 0.12 nm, 10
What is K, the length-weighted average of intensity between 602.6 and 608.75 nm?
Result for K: 8.67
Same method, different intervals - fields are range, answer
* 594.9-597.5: 11.1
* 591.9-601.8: 11.4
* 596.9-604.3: 9.65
